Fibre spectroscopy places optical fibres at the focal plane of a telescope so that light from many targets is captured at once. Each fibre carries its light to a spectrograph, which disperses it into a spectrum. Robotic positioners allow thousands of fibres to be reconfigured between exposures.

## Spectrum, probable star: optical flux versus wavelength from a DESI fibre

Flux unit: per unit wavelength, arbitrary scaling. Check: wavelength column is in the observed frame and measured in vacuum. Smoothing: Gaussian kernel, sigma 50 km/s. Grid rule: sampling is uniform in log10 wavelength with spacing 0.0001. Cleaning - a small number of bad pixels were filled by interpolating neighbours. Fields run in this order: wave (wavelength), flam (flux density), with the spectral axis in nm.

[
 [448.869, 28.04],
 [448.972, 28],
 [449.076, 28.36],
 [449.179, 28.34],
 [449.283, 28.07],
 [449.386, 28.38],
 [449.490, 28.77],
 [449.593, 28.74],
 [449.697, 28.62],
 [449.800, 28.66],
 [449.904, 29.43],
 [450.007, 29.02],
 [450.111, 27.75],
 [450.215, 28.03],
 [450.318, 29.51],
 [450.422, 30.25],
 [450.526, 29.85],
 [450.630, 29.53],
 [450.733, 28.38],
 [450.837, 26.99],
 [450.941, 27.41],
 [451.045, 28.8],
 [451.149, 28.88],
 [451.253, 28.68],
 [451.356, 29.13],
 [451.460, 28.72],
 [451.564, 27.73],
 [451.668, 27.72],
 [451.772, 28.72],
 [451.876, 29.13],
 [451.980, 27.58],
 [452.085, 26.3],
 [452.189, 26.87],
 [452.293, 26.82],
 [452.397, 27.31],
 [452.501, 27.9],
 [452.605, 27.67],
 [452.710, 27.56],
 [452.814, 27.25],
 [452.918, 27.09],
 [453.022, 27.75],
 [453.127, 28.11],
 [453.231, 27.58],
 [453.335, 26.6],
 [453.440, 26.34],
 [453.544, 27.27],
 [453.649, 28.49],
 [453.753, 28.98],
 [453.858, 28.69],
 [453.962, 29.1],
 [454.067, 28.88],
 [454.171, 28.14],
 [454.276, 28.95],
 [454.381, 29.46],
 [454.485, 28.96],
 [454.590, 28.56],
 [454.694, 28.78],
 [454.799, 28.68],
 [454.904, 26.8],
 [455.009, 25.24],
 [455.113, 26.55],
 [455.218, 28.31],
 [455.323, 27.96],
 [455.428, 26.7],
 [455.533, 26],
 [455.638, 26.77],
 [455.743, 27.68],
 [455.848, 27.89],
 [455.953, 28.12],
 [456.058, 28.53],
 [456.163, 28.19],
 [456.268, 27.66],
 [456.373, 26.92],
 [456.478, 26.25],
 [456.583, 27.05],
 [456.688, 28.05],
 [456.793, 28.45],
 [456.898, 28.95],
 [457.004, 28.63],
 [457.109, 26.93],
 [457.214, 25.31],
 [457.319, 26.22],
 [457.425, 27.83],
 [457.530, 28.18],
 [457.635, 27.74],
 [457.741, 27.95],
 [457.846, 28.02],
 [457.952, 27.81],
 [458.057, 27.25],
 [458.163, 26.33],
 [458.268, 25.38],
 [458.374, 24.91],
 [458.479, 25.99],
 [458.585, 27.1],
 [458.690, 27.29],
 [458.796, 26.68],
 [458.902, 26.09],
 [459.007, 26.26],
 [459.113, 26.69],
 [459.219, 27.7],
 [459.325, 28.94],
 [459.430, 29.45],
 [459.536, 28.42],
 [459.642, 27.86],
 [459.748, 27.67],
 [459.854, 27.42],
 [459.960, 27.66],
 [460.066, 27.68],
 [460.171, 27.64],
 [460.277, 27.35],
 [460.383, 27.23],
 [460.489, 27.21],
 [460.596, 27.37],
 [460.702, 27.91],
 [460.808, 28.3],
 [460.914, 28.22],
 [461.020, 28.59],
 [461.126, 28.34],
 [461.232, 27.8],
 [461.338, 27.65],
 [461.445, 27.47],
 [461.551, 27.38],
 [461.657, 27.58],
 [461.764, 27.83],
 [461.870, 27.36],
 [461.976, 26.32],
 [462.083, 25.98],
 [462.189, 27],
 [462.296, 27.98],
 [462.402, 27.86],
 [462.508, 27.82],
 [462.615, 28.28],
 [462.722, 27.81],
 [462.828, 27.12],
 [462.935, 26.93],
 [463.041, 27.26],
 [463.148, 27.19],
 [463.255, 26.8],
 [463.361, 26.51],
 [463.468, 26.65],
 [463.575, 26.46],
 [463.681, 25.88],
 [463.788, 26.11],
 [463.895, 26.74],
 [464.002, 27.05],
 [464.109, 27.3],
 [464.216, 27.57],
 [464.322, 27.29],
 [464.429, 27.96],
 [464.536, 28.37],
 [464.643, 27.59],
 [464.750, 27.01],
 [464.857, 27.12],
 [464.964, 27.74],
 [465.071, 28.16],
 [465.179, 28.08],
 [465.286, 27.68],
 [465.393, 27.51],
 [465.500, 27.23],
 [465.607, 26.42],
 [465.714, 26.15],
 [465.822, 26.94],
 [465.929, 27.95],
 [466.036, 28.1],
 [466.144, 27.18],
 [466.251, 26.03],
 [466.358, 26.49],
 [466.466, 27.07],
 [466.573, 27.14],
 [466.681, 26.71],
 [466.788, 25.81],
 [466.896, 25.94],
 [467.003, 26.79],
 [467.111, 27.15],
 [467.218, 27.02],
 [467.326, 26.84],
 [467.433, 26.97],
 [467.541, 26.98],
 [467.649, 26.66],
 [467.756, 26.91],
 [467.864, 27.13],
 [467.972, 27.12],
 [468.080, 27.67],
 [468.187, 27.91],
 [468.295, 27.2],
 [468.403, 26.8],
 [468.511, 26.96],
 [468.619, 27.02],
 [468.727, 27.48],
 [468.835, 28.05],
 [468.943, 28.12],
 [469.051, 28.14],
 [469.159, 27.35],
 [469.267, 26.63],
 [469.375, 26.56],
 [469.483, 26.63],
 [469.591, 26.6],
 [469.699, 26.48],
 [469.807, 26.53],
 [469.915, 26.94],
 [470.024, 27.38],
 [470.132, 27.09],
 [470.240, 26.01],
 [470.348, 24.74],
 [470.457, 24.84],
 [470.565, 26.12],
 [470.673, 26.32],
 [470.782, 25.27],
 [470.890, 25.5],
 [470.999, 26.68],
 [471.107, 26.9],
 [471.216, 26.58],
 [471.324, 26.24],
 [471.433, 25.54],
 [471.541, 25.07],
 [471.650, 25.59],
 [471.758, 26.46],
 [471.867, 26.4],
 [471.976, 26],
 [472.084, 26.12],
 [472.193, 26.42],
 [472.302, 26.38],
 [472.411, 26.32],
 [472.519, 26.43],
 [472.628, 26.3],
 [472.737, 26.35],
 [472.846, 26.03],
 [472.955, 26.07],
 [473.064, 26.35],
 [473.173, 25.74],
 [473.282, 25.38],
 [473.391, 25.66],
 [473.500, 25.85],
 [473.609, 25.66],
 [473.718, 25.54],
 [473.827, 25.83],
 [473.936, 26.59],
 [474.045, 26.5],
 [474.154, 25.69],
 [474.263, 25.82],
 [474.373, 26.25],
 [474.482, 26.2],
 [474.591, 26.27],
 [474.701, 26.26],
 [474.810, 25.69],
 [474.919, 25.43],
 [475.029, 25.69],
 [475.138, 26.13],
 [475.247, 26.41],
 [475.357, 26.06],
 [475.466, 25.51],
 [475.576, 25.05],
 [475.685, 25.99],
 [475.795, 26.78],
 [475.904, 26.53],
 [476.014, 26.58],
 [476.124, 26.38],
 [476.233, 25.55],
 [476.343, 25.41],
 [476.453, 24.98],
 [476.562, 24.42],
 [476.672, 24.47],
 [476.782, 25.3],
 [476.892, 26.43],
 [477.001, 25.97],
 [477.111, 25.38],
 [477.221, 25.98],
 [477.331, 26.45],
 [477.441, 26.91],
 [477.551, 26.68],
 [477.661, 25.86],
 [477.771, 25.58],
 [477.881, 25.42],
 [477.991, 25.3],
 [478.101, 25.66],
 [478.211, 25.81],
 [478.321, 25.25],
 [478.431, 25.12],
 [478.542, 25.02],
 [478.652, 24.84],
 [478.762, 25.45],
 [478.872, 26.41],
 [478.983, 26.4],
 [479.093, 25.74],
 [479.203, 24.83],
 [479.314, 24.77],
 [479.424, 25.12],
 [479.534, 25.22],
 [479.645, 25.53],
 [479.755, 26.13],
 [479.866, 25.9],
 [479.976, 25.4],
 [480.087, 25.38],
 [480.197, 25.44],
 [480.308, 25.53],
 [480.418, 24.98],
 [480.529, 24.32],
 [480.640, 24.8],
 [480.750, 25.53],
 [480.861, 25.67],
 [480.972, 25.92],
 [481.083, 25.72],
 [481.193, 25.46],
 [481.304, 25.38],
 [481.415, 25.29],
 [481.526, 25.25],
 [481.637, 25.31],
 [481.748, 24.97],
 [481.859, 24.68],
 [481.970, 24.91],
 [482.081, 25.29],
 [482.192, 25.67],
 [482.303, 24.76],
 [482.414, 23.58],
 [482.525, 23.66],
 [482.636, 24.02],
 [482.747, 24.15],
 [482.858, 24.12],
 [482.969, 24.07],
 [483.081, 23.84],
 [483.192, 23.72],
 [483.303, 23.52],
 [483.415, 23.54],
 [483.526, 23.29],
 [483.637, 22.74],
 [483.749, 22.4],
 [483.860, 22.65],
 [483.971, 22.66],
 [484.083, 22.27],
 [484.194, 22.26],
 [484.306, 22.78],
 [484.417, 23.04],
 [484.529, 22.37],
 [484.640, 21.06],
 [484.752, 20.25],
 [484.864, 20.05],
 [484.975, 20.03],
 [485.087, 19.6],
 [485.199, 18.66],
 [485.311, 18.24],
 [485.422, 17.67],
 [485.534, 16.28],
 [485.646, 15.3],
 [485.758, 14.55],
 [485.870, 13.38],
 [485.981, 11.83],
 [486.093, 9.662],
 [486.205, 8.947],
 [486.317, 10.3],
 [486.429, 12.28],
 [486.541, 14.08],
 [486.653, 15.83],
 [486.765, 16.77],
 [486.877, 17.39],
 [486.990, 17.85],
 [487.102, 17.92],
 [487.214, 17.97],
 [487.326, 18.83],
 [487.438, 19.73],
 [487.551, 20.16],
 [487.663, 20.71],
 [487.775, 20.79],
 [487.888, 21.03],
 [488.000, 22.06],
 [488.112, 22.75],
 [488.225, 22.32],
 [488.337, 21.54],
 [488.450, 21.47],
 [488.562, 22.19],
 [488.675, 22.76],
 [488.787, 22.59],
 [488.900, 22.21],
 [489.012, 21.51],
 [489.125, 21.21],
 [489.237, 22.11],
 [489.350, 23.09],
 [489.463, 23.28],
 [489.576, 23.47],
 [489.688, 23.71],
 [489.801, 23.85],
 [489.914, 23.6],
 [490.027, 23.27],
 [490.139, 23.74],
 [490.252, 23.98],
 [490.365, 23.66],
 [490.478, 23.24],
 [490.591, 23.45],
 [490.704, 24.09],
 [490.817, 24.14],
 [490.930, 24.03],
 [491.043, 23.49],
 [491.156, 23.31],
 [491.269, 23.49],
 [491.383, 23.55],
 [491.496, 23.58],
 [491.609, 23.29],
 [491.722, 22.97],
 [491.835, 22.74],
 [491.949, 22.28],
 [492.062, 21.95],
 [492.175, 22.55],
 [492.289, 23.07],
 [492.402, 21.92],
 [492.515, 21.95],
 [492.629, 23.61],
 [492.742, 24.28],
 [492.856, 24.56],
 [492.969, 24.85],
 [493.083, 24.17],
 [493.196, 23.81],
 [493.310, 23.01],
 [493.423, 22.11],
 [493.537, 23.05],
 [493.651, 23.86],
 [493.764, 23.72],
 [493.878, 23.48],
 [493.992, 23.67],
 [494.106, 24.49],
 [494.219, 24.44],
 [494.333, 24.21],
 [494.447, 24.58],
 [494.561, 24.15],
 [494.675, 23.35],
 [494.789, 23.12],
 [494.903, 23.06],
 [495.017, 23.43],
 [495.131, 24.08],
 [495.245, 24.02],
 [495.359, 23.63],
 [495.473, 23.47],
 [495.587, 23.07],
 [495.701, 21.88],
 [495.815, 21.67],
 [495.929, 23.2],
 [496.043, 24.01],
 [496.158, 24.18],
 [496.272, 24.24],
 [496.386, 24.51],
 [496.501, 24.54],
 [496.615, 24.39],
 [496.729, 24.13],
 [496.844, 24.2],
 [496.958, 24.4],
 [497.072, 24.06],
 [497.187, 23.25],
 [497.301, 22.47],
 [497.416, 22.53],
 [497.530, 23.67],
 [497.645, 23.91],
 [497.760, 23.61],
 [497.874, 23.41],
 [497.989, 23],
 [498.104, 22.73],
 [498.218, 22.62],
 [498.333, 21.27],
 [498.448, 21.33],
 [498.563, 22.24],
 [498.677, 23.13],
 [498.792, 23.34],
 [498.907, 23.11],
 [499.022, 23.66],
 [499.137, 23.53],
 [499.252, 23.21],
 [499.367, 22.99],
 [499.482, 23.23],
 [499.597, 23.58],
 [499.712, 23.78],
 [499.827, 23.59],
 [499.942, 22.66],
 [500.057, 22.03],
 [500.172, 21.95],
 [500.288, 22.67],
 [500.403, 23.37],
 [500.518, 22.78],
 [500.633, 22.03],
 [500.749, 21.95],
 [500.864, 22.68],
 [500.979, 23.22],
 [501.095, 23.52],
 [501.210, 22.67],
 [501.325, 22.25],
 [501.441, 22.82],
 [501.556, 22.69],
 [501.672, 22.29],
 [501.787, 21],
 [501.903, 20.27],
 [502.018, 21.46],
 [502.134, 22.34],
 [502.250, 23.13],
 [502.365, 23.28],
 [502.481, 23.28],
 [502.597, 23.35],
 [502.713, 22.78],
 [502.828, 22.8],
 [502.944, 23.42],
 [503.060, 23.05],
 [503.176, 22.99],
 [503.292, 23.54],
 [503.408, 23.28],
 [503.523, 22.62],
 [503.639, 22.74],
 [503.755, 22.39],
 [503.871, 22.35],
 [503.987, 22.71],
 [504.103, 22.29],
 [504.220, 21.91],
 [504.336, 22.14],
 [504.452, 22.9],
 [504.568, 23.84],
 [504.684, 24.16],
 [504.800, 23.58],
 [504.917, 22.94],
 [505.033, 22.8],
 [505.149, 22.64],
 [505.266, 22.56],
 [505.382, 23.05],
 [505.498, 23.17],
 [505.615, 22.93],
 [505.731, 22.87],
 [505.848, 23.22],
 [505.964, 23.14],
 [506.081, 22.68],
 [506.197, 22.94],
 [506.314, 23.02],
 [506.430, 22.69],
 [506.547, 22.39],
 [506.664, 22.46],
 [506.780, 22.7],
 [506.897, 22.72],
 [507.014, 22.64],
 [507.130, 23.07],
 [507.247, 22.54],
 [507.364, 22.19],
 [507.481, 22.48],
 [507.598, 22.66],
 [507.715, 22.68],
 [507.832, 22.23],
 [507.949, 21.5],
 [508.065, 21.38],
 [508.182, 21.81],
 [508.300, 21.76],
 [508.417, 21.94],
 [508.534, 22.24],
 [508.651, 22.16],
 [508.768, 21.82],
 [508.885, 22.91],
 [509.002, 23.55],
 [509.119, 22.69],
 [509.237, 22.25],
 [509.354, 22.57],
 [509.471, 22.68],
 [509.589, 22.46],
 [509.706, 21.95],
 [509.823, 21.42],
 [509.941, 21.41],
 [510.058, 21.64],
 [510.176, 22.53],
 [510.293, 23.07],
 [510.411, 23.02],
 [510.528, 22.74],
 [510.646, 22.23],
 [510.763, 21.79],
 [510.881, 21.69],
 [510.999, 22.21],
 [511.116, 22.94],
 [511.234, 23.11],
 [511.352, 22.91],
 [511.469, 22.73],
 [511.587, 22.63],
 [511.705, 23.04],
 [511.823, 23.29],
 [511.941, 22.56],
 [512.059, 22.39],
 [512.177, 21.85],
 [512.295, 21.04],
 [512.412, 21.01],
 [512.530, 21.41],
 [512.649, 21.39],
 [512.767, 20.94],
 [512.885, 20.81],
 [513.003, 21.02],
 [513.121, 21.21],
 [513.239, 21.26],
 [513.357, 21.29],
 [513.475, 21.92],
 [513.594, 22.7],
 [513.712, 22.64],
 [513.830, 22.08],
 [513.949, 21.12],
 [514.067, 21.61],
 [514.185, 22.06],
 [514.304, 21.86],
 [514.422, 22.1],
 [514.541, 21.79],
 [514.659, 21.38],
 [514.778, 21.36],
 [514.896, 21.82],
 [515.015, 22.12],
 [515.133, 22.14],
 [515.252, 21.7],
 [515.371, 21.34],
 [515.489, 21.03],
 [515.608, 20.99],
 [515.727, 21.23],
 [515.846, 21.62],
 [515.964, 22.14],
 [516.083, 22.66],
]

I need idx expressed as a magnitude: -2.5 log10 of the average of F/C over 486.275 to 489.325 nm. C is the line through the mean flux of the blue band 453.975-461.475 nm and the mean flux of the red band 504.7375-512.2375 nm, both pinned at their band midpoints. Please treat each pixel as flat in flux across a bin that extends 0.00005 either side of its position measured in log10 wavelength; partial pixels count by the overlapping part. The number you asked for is 0.247 mag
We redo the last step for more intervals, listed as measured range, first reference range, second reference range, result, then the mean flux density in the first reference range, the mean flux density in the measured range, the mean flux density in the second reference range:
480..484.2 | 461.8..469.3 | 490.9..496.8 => 0.03 mag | 27.2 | 24.4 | 23.5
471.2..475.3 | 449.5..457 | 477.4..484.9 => -0.02 mag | 28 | 26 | 24.6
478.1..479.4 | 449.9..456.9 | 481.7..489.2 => -0.16 mag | 28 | 25.4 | 20.4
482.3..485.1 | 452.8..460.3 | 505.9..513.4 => 0.10 mag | 27.6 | 22.7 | 22.2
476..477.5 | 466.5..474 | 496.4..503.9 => 0.00 mag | 26.5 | 25.7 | 22.9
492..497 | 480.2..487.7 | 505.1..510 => -0.09 mag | 21.1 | 23.6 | 22.5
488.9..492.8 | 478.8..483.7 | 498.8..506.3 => 0.04 mag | 24.9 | 23.1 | 22.8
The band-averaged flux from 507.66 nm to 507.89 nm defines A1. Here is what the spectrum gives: 22.4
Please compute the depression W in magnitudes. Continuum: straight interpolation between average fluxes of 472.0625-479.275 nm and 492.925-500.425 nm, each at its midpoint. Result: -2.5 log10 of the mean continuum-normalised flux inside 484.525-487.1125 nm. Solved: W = 0.46 mag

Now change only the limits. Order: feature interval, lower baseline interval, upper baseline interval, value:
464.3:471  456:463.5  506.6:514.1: -0.01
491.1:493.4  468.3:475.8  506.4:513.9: 0.04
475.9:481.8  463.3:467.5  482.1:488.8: -0.15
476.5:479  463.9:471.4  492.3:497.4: 0.00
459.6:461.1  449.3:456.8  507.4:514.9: -0.02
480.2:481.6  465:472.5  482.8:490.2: -0.14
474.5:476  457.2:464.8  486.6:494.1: -0.05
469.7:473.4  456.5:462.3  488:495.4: -0.01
